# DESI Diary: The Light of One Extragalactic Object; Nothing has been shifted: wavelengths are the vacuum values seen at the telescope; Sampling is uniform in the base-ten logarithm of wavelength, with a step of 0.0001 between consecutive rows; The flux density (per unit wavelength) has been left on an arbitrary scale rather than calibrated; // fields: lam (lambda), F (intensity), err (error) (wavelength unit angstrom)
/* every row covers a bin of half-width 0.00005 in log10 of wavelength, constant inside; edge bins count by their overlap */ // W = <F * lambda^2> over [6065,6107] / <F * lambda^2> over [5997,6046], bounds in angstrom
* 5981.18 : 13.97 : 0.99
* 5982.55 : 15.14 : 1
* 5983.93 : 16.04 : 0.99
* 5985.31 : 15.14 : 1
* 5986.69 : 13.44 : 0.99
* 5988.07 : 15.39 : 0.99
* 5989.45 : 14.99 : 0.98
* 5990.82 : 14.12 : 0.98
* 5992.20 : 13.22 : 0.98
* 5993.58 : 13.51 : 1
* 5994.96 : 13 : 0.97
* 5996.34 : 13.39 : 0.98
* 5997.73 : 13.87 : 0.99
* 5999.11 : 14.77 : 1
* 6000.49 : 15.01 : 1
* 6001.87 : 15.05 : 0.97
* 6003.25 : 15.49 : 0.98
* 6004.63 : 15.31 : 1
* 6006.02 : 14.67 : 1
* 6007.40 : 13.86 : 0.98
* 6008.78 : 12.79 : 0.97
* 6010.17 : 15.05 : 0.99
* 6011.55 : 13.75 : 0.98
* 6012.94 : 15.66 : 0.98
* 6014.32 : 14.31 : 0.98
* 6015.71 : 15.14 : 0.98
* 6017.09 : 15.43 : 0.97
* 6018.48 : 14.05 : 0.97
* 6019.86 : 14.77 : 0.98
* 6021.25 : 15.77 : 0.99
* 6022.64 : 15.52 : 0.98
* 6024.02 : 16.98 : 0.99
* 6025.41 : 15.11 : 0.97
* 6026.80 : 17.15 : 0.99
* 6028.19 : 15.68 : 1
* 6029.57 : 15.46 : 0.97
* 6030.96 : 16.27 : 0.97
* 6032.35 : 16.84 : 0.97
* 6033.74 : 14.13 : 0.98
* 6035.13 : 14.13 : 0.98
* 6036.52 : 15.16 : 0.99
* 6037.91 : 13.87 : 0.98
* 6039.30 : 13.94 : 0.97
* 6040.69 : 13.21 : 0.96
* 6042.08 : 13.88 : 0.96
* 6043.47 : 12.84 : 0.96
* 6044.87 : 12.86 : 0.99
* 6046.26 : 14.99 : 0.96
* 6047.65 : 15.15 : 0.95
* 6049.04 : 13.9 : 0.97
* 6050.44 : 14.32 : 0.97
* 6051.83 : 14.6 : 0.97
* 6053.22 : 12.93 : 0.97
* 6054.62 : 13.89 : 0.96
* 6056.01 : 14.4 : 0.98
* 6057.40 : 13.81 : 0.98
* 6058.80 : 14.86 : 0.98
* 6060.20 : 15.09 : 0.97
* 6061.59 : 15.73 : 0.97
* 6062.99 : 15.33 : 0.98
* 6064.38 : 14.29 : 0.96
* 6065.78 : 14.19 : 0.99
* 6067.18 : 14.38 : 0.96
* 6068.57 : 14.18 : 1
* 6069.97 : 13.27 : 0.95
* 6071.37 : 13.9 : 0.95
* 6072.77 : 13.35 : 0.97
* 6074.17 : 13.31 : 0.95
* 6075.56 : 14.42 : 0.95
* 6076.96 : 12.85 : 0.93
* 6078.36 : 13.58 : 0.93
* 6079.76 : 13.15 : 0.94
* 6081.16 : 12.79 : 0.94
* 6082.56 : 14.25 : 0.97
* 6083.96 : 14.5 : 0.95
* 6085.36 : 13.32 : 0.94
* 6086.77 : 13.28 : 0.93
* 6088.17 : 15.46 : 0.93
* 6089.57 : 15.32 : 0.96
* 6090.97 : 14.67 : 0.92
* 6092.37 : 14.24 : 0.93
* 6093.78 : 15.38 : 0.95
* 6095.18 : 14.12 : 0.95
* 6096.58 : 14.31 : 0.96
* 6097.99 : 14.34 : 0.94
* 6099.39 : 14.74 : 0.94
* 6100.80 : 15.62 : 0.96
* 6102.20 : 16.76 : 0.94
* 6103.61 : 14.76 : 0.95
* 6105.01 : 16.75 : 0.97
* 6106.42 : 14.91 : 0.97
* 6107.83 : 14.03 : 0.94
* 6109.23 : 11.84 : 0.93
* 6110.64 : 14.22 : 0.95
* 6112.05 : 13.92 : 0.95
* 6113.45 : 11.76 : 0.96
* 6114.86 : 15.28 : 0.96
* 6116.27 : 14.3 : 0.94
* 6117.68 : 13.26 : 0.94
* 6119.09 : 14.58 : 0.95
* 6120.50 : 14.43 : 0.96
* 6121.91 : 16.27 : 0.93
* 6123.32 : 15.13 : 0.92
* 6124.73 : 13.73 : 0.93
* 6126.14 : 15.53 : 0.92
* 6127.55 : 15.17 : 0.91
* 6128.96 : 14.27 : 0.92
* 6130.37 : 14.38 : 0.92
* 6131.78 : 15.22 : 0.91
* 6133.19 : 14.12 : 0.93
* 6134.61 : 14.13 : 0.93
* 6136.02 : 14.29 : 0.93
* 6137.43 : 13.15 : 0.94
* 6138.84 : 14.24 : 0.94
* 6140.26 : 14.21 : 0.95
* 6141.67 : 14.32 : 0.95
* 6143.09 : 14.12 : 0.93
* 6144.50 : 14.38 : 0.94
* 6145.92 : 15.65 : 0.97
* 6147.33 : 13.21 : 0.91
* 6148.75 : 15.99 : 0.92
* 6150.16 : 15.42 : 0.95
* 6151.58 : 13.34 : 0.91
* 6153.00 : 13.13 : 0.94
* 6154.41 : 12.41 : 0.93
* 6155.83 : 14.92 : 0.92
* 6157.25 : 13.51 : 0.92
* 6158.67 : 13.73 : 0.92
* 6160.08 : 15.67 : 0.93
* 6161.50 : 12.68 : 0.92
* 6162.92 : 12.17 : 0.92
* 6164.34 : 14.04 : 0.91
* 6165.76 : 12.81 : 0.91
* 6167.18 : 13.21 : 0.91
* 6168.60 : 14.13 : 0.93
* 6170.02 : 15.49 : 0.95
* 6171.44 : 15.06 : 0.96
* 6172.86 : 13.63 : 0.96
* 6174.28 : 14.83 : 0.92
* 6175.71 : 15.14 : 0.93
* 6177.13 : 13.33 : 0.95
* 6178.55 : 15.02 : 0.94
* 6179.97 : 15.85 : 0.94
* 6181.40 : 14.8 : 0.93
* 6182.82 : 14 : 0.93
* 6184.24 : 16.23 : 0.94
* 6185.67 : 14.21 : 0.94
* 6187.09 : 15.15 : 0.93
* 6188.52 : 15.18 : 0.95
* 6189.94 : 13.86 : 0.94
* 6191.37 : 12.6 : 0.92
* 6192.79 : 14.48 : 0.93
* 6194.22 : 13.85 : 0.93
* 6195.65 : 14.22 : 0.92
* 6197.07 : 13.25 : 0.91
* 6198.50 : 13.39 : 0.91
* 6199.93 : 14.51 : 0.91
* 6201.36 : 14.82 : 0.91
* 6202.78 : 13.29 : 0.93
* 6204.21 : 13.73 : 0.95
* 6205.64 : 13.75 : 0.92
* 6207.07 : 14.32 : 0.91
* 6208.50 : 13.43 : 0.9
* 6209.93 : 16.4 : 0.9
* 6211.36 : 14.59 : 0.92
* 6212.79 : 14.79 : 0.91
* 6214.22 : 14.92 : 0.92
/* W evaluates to 0.99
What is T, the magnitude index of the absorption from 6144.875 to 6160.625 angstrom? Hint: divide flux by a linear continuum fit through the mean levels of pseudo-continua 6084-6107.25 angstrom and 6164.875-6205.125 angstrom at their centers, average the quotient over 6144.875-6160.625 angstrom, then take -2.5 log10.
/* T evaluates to 0.02 mag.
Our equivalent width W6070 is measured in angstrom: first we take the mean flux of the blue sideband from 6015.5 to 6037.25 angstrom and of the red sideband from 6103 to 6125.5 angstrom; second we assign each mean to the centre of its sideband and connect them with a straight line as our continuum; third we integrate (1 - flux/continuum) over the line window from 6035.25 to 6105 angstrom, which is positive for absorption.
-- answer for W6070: 3.0 angstrom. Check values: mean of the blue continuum 15.5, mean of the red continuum 14.3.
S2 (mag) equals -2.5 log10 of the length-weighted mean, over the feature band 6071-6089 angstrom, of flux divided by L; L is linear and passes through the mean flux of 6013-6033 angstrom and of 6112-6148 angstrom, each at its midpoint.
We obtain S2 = 0.09 mag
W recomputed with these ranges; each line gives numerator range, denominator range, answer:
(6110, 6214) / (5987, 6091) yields 1.03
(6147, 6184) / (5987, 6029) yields 1.01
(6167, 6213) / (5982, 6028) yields 1.04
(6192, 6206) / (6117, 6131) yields 0.97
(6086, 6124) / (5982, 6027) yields 1.02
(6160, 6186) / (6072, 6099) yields 1.05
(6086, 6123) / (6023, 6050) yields 1.00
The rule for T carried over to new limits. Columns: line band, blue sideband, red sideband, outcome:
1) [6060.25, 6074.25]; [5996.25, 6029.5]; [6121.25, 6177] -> 0.032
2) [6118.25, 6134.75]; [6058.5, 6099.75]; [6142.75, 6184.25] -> -0.040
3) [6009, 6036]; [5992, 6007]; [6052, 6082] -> -0.079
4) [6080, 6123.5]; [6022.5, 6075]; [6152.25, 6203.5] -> -0.006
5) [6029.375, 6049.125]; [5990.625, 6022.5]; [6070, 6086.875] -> -0.029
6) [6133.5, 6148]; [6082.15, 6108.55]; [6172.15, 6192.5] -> 0.037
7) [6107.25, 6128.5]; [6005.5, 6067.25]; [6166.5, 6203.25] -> 0.021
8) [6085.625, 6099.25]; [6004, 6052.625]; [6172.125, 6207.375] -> 0.003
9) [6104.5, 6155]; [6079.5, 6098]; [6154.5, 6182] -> -0.008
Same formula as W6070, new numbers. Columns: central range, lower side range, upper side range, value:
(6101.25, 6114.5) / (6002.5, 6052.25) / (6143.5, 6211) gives 0.1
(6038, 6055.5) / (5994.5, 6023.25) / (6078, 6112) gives 0.8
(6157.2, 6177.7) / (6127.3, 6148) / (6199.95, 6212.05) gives 0.5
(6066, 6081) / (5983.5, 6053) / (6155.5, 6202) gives 0.9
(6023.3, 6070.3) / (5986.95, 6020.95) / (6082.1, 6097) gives -0.6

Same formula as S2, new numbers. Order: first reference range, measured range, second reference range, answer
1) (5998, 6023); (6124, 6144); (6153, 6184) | -0.01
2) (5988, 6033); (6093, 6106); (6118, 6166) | -0.05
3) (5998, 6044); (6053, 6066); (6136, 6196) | 0.01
